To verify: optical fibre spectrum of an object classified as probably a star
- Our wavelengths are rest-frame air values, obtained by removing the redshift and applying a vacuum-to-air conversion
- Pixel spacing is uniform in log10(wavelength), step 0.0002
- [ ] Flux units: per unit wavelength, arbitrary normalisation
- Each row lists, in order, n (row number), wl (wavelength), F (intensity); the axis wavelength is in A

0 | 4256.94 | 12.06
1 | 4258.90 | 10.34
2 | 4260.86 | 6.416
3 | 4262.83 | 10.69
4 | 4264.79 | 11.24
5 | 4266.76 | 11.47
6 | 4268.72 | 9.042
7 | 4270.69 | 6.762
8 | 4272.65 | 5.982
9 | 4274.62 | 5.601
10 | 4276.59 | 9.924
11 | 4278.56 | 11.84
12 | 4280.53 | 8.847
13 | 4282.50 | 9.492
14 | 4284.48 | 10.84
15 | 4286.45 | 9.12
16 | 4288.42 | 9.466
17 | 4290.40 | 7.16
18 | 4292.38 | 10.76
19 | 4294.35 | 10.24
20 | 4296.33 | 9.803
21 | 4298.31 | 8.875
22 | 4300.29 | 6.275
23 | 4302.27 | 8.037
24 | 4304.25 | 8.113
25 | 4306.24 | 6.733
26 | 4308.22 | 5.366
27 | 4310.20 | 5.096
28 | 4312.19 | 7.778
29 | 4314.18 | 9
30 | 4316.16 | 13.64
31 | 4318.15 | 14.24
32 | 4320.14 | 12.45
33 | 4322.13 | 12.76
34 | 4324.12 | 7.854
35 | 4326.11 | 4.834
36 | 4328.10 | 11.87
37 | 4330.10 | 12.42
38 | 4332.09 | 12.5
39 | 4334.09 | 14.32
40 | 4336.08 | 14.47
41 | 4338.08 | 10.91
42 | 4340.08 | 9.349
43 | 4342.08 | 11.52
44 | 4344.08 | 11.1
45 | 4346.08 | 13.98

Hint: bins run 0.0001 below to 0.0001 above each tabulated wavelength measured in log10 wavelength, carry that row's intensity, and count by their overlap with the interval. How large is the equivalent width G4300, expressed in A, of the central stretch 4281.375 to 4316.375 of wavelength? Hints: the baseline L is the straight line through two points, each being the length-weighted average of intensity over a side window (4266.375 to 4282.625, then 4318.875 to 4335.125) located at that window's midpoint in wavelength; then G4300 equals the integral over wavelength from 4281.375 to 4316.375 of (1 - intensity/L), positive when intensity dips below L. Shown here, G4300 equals 4.4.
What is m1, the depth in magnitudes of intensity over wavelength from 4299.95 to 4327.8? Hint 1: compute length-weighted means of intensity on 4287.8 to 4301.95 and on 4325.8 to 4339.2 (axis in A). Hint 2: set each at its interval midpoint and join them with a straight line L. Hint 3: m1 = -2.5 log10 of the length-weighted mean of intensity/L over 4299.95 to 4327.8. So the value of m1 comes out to 0.18 mag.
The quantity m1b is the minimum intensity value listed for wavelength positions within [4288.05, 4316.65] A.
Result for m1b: 5.096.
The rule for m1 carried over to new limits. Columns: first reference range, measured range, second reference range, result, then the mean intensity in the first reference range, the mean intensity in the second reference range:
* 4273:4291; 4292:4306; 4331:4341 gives 0.161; 9.07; 12.3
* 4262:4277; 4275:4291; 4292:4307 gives -0.098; 8.78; 8.54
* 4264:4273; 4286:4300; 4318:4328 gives 0.044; 9.06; 10.2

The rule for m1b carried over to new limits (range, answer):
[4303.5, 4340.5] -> 4.834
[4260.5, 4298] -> 5.601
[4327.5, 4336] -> 11.87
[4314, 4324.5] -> 7.854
